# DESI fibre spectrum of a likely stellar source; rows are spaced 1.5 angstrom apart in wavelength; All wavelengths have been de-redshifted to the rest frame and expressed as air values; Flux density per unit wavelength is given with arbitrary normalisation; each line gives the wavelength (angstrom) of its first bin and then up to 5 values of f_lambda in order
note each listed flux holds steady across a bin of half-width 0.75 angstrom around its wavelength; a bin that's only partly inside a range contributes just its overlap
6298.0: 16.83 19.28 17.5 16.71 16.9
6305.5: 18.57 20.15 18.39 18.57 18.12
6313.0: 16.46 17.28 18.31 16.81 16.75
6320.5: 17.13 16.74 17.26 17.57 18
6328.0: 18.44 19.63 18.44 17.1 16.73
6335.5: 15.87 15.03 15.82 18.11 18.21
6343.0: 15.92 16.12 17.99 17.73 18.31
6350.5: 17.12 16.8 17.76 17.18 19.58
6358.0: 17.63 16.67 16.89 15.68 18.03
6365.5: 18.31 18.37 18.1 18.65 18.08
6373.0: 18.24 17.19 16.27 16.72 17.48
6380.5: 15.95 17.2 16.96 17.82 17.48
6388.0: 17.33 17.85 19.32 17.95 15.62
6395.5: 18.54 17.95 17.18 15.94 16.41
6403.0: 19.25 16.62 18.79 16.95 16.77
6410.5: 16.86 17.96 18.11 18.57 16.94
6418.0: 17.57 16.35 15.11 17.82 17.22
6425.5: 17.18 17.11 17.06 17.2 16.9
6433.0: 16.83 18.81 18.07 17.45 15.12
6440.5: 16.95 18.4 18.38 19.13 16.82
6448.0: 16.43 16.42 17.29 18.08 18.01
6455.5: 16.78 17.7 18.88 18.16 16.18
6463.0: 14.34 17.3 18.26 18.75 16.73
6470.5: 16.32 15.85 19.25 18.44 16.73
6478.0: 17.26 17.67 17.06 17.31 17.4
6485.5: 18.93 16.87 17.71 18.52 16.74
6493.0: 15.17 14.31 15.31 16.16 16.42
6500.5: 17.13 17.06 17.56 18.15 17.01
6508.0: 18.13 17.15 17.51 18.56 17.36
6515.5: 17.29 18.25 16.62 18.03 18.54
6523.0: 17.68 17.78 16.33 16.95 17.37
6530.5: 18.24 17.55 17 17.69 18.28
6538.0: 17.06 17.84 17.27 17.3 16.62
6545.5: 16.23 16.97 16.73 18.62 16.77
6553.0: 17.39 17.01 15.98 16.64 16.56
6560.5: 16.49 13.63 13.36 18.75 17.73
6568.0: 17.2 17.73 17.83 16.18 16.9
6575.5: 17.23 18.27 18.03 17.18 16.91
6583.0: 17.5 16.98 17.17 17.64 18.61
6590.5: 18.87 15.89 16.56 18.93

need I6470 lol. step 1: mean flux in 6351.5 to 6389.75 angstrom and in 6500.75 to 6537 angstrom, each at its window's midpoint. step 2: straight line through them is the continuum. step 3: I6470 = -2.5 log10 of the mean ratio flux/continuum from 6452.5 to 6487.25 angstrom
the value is 0.01 mag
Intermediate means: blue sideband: 17.5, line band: 17.4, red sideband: 17.6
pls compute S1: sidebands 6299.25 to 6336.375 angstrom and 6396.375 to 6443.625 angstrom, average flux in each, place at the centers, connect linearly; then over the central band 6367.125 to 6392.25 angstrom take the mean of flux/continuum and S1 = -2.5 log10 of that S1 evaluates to -0.01 mag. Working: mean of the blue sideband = 17.7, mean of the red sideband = 17.3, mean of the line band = 17.6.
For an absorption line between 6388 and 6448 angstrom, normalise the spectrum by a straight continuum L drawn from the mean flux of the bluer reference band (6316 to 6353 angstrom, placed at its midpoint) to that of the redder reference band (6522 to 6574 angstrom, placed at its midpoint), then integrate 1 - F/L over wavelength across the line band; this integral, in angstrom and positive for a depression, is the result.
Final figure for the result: -0.8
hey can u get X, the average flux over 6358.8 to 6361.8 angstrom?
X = 16.8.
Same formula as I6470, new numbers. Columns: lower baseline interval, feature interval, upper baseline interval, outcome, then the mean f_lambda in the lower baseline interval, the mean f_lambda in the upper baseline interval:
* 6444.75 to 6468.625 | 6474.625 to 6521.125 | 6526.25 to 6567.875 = -0.003 mag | 17.4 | 17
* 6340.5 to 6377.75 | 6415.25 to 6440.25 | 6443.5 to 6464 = 0.017 mag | 17.5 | 17.3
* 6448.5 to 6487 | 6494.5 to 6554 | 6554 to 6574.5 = -0.025 mag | 17.4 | 16.6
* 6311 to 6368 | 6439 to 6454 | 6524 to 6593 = -0.012 mag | 17.4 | 17.1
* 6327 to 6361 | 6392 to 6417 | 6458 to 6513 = -0.009 mag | 17.4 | 17.2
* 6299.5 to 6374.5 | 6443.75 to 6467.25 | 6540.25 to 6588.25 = -0.008 mag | 17.6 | 17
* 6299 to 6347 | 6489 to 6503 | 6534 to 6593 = 0.055 mag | 17.5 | 17.1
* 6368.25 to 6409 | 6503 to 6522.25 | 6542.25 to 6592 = -0.034 mag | 17.5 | 17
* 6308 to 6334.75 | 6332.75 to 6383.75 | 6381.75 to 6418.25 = 0.021 mag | 17.6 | 17.5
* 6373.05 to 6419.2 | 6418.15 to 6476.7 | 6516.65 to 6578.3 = 0.001 mag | 17.4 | 17.1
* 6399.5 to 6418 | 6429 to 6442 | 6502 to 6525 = 0.017 mag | 17.5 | 17.7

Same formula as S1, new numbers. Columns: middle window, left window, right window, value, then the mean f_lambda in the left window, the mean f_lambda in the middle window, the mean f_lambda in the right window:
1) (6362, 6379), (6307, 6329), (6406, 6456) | -0.01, 17.7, 17.6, 17.3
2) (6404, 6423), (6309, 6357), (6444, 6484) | 0.01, 17.4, 17.3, 17.4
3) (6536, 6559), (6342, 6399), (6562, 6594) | 0.01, 17.5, 17.1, 17.2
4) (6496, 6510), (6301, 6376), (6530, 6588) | 0.01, 17.5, 17.1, 17.1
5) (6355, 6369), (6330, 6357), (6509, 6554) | -0.03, 17.2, 17.7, 17.4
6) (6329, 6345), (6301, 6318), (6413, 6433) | 0.04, 17.8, 17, 17.1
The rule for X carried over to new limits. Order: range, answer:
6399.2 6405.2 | 17.1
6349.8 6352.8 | 17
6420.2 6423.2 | 16.4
